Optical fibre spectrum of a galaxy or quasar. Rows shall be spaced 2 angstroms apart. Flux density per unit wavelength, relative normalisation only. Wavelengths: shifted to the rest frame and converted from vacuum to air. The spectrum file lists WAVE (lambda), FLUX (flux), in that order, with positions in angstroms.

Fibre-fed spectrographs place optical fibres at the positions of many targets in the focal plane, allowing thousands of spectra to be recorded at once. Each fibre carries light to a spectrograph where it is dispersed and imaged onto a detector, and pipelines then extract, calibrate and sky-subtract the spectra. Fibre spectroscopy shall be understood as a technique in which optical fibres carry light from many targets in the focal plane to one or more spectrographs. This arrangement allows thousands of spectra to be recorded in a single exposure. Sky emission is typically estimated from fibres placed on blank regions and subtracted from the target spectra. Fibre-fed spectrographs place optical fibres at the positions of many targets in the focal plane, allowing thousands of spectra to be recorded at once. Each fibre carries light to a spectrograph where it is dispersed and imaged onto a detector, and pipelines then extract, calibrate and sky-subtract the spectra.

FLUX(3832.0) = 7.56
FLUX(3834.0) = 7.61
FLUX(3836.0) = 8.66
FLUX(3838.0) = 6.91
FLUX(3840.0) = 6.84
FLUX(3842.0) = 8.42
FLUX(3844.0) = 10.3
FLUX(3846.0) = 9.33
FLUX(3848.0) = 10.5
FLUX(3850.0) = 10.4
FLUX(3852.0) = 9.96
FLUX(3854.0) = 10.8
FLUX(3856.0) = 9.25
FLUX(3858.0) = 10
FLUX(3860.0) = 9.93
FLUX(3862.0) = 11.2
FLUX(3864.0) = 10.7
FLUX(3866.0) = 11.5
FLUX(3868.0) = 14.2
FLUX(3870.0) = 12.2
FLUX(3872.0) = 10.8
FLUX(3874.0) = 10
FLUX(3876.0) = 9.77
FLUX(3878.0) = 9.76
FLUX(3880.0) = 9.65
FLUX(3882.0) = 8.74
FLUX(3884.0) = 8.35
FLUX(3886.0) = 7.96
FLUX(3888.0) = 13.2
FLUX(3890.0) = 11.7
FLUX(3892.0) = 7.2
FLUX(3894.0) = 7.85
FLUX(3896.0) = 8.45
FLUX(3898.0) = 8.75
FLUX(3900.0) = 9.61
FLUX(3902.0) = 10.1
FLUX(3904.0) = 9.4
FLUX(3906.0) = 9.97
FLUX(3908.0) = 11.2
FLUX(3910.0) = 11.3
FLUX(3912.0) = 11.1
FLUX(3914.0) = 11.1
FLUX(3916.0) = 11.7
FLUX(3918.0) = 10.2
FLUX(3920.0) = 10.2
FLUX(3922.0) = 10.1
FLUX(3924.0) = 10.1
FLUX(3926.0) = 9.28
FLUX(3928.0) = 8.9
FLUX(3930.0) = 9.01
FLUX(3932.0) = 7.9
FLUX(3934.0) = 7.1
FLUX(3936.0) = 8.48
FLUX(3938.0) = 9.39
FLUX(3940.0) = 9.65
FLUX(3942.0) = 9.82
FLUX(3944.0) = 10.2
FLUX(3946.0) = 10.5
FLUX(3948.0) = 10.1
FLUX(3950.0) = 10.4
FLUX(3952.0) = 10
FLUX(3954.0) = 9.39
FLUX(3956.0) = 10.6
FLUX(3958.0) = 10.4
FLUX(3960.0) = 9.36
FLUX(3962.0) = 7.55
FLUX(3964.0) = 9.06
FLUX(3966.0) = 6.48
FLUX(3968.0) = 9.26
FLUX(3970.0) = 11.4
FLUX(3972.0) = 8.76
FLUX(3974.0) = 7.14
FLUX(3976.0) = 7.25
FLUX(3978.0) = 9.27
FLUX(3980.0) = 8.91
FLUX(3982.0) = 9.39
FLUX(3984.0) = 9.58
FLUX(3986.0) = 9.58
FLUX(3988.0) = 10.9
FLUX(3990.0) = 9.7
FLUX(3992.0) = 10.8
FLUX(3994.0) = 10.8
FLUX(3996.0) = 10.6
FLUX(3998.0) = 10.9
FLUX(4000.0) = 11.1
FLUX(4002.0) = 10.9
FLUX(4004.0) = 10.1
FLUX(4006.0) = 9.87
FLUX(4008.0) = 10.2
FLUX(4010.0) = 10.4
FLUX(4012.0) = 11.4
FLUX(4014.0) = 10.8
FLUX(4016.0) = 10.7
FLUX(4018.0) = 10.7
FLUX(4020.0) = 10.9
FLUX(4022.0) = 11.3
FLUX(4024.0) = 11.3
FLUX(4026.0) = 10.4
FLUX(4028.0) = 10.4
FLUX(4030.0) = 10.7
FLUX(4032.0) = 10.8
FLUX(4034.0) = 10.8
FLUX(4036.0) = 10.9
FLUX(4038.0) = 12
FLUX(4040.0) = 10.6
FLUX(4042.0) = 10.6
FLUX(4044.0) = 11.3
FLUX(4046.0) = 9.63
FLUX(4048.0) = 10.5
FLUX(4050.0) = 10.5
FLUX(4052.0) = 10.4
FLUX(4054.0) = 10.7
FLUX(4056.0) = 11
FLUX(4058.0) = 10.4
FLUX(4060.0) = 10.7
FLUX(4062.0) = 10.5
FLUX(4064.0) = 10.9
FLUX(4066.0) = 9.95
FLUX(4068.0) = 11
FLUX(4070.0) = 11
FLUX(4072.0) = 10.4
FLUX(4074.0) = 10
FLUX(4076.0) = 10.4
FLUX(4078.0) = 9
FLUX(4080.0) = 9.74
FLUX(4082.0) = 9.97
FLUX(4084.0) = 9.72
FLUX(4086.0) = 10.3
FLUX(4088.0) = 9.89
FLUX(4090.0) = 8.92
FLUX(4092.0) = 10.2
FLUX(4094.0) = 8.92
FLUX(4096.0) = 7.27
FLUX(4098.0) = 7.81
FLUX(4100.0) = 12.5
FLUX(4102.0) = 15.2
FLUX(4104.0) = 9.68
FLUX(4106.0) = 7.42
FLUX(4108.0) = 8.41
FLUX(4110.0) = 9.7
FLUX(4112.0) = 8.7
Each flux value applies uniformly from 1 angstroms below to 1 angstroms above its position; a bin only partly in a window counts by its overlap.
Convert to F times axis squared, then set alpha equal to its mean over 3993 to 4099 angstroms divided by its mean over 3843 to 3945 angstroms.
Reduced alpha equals 1.12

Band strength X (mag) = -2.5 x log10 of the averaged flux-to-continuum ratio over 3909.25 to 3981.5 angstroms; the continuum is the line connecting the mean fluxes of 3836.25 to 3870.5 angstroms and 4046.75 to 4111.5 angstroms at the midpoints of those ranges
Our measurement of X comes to 0.07 mag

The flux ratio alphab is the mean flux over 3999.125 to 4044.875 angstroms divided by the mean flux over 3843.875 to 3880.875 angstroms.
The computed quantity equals 1.0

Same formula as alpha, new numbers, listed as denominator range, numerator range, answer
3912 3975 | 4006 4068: 1.18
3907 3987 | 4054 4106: 1.14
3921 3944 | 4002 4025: 1.22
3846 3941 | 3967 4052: 1.10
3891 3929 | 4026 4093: 1.14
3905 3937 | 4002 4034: 1.14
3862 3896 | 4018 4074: 1.14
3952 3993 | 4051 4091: 1.16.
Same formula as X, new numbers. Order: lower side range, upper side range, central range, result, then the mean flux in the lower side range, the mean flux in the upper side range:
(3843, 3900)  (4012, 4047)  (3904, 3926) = -0.030 mag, 10.1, 10.8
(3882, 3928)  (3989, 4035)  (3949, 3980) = 0.139 mag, 9.9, 10.7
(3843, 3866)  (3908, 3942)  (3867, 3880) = -0.089 mag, 10.3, 9.77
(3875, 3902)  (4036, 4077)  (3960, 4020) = 0.037 mag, 9.34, 10.6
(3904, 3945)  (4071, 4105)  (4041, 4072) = -0.067 mag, 9.82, 10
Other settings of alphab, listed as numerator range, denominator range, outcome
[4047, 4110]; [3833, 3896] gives 1.03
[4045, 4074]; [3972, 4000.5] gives 1.09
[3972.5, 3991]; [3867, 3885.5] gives 0.88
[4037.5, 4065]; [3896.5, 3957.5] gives 1.08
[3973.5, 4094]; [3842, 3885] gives 1.00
